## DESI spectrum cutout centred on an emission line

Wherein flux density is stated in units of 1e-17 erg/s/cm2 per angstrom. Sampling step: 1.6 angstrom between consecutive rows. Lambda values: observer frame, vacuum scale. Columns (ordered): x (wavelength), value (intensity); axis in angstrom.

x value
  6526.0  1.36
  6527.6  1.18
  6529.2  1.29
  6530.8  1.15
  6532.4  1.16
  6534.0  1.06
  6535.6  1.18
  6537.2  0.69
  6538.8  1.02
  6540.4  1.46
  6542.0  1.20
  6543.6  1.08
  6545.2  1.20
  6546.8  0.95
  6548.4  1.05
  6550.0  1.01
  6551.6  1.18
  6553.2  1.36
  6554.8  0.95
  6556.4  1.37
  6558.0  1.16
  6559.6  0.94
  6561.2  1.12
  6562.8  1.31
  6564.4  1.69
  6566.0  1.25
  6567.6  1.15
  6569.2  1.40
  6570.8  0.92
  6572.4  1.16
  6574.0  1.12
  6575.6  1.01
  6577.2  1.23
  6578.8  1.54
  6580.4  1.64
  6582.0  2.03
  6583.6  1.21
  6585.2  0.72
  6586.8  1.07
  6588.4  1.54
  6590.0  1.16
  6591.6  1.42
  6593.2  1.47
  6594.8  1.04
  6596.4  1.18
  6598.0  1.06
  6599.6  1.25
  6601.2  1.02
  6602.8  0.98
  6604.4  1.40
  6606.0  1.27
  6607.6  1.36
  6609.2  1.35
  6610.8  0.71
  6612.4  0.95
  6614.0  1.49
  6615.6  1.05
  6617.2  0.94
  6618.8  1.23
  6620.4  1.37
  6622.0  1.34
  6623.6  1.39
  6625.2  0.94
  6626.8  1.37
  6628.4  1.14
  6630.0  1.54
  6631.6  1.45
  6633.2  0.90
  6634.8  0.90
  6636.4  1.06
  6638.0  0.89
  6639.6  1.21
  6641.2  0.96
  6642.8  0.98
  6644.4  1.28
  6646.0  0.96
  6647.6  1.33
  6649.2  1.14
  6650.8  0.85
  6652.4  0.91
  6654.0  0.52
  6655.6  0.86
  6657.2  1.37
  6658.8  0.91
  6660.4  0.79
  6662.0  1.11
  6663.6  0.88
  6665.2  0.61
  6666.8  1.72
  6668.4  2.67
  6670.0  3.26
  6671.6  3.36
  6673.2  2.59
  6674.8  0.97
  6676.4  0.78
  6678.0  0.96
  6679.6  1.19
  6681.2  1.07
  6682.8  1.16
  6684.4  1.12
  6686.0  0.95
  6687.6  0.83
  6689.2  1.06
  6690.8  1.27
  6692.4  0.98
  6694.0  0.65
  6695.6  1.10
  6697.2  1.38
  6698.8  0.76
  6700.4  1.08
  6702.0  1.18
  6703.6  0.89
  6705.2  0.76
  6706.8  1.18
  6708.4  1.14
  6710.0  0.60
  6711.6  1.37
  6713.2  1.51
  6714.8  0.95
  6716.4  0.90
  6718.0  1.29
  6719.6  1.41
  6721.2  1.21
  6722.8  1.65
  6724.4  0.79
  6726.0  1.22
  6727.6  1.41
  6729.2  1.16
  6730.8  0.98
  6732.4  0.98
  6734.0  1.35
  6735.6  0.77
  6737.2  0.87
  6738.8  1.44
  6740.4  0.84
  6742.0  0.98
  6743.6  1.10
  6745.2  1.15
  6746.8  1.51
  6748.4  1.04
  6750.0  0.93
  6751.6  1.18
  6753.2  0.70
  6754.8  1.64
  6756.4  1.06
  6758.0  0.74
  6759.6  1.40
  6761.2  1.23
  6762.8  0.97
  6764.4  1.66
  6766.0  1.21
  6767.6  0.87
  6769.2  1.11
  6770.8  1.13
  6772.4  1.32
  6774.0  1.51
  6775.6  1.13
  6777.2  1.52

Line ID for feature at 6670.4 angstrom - H-beta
